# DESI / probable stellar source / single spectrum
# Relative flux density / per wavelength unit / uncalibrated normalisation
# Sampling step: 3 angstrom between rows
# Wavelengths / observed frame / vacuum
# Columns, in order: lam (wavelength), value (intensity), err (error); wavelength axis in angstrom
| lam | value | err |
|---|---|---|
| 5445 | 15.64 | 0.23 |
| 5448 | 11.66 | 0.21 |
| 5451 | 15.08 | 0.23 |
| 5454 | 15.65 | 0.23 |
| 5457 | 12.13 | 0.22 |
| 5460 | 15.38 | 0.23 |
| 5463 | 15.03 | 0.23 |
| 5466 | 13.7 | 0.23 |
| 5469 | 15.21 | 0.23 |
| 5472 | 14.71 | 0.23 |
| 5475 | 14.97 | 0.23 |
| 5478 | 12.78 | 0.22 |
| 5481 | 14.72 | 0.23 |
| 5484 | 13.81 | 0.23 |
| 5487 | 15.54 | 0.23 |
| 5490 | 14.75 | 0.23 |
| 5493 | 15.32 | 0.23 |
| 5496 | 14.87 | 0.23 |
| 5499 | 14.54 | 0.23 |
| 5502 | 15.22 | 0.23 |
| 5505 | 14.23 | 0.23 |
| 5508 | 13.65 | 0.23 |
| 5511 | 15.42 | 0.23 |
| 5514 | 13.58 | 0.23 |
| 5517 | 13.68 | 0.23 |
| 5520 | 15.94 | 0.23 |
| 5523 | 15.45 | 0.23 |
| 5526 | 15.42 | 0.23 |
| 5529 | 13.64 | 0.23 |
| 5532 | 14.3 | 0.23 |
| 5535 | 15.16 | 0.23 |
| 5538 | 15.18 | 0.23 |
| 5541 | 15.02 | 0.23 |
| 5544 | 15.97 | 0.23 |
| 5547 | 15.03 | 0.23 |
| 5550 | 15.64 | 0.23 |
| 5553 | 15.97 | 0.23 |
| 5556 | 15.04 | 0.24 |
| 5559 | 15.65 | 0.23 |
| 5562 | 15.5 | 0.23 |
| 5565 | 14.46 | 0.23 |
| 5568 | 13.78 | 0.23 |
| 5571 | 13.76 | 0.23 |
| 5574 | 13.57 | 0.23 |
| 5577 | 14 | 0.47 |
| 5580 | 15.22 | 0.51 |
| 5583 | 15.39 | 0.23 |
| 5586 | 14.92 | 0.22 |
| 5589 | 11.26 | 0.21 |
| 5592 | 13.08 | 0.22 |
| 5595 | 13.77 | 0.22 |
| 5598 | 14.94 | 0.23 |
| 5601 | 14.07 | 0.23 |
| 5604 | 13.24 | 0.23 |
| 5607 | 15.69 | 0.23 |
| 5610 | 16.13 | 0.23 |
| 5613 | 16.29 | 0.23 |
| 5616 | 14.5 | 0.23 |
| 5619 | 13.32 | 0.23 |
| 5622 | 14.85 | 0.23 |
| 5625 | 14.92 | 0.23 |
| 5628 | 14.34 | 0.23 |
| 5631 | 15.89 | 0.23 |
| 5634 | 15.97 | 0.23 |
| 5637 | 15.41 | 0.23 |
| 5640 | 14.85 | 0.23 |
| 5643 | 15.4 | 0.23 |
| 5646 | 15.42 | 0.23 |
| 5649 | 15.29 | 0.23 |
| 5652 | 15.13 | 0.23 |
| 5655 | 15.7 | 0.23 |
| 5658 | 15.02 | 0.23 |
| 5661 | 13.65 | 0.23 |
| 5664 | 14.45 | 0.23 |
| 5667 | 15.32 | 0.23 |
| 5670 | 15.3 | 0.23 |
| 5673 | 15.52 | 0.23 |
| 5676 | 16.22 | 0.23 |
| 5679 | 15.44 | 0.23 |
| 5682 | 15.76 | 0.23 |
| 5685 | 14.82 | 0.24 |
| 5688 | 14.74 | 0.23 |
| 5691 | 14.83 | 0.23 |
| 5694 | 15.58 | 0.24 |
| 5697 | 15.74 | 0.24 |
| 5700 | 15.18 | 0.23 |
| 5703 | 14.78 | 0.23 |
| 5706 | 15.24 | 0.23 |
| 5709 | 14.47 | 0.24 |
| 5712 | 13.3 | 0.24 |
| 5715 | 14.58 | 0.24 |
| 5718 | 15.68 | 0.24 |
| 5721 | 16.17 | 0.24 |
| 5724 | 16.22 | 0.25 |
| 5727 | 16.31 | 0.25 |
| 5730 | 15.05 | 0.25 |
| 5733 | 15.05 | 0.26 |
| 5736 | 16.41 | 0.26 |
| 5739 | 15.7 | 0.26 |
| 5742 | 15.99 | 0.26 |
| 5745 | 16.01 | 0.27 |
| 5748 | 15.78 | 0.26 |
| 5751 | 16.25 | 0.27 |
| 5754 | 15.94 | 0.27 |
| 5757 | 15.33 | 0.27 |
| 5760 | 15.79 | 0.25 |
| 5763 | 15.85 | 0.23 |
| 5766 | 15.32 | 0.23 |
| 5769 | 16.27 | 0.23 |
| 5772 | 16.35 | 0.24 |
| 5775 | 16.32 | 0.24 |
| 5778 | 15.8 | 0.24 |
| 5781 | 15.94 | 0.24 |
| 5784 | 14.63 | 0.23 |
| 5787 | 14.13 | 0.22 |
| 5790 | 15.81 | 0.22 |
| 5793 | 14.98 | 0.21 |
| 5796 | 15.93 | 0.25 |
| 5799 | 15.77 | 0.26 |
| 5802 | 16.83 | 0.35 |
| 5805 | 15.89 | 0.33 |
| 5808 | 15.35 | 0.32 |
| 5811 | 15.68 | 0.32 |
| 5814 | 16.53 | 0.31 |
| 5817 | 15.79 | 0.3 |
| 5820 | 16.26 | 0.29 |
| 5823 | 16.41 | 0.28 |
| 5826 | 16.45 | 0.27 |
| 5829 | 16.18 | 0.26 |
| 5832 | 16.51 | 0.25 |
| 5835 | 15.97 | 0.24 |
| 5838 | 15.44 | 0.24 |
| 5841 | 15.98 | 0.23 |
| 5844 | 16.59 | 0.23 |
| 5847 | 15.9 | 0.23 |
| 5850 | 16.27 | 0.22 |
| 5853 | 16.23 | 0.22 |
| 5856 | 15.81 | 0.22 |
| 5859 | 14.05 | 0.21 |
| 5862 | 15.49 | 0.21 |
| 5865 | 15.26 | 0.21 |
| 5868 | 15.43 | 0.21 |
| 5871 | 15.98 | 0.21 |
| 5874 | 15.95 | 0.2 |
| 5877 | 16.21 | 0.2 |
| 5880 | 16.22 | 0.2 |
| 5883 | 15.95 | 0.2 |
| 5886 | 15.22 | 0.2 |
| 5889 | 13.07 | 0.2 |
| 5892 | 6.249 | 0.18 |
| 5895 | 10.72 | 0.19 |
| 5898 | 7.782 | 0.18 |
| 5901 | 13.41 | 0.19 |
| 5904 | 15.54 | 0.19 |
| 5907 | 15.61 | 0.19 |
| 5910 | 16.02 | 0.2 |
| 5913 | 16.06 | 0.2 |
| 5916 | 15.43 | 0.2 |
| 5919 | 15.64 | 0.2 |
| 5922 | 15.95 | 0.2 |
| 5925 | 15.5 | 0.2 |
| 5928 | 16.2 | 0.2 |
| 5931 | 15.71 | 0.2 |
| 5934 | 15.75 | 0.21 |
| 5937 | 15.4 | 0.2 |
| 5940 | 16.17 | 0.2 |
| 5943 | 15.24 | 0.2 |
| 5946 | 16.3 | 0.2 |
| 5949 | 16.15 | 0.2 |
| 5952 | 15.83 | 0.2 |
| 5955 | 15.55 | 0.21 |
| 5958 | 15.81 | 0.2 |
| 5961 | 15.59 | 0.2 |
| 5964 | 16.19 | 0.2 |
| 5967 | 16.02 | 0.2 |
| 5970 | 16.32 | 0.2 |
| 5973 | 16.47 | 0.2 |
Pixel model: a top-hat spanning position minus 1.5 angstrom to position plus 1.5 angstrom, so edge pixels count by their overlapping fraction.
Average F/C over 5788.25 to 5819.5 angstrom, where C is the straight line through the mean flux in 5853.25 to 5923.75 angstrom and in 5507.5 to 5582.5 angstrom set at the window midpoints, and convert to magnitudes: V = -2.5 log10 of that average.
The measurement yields -0.09 mag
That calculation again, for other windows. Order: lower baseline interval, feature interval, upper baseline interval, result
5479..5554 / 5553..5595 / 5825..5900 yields 0.04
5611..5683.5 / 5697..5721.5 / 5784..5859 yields 0.04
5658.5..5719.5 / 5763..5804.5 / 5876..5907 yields -0.11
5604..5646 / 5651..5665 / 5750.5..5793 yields 0.03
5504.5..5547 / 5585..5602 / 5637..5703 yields 0.10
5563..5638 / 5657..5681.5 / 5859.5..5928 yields -0.05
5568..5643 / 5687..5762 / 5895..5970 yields -0.04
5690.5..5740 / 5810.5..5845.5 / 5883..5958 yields -0.08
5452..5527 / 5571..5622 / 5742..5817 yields 0.05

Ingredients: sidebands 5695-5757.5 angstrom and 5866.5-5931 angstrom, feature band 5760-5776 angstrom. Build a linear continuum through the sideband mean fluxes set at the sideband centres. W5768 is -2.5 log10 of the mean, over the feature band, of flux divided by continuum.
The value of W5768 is -0.051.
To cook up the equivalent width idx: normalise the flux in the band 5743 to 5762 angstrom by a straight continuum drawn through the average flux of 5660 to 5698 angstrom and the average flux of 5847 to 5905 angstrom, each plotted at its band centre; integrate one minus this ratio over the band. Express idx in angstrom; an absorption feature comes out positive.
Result -1.28 angstrom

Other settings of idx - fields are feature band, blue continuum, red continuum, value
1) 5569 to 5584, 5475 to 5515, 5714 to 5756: 0.6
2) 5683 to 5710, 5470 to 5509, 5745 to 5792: 0.6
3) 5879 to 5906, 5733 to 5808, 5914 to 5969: 5.3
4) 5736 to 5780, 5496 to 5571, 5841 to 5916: -3.5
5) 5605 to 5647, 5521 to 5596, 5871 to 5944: -1.5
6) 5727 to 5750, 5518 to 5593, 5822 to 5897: -1.2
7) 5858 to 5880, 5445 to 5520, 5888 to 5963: -1.4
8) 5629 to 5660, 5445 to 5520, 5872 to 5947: -1.7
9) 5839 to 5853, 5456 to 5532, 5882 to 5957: -1.5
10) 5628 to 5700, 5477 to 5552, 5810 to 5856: 0.7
